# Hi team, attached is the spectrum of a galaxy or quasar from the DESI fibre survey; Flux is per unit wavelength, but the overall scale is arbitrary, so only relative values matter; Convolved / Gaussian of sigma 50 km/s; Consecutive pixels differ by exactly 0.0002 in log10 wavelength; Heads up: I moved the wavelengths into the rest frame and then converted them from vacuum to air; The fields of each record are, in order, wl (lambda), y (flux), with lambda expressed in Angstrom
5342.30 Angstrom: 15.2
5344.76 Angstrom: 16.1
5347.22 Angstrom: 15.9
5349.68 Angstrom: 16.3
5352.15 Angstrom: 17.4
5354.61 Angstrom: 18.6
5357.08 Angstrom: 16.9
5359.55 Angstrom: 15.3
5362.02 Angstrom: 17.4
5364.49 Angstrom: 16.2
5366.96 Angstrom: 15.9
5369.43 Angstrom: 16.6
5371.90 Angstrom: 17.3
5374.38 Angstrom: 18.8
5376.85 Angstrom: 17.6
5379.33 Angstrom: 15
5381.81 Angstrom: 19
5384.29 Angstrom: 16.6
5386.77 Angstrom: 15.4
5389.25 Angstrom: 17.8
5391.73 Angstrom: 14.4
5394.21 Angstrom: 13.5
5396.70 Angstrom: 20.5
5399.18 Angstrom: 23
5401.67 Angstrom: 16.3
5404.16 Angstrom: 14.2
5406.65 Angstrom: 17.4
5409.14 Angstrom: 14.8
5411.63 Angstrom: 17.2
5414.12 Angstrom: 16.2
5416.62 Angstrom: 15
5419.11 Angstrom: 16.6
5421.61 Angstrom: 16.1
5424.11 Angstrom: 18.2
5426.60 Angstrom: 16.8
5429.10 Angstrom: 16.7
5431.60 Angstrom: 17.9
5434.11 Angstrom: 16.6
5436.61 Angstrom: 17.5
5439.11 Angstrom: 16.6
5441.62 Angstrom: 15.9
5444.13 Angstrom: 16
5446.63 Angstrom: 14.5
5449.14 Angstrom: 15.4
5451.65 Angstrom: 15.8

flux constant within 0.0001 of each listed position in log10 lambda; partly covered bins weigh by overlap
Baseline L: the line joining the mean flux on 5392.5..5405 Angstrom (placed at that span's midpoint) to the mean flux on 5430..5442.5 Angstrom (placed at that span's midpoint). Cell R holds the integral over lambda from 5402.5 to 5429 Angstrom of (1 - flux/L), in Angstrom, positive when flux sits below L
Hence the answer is 1.5 Angstrom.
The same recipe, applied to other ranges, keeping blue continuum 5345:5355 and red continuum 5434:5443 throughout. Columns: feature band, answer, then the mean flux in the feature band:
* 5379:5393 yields 0.3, 16.5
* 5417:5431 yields -0.1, 16.8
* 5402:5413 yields 0.5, 15.9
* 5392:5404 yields -0.6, 17.6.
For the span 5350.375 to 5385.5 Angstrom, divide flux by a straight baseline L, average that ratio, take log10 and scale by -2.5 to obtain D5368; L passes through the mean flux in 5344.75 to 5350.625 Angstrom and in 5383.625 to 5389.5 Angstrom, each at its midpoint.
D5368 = -0.05 mag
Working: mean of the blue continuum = 16.1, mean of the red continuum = 16.4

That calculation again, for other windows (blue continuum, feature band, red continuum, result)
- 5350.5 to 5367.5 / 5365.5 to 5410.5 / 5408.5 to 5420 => -0.032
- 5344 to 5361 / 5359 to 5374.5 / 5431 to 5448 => -0.006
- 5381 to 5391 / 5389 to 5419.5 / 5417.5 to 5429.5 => 0.017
